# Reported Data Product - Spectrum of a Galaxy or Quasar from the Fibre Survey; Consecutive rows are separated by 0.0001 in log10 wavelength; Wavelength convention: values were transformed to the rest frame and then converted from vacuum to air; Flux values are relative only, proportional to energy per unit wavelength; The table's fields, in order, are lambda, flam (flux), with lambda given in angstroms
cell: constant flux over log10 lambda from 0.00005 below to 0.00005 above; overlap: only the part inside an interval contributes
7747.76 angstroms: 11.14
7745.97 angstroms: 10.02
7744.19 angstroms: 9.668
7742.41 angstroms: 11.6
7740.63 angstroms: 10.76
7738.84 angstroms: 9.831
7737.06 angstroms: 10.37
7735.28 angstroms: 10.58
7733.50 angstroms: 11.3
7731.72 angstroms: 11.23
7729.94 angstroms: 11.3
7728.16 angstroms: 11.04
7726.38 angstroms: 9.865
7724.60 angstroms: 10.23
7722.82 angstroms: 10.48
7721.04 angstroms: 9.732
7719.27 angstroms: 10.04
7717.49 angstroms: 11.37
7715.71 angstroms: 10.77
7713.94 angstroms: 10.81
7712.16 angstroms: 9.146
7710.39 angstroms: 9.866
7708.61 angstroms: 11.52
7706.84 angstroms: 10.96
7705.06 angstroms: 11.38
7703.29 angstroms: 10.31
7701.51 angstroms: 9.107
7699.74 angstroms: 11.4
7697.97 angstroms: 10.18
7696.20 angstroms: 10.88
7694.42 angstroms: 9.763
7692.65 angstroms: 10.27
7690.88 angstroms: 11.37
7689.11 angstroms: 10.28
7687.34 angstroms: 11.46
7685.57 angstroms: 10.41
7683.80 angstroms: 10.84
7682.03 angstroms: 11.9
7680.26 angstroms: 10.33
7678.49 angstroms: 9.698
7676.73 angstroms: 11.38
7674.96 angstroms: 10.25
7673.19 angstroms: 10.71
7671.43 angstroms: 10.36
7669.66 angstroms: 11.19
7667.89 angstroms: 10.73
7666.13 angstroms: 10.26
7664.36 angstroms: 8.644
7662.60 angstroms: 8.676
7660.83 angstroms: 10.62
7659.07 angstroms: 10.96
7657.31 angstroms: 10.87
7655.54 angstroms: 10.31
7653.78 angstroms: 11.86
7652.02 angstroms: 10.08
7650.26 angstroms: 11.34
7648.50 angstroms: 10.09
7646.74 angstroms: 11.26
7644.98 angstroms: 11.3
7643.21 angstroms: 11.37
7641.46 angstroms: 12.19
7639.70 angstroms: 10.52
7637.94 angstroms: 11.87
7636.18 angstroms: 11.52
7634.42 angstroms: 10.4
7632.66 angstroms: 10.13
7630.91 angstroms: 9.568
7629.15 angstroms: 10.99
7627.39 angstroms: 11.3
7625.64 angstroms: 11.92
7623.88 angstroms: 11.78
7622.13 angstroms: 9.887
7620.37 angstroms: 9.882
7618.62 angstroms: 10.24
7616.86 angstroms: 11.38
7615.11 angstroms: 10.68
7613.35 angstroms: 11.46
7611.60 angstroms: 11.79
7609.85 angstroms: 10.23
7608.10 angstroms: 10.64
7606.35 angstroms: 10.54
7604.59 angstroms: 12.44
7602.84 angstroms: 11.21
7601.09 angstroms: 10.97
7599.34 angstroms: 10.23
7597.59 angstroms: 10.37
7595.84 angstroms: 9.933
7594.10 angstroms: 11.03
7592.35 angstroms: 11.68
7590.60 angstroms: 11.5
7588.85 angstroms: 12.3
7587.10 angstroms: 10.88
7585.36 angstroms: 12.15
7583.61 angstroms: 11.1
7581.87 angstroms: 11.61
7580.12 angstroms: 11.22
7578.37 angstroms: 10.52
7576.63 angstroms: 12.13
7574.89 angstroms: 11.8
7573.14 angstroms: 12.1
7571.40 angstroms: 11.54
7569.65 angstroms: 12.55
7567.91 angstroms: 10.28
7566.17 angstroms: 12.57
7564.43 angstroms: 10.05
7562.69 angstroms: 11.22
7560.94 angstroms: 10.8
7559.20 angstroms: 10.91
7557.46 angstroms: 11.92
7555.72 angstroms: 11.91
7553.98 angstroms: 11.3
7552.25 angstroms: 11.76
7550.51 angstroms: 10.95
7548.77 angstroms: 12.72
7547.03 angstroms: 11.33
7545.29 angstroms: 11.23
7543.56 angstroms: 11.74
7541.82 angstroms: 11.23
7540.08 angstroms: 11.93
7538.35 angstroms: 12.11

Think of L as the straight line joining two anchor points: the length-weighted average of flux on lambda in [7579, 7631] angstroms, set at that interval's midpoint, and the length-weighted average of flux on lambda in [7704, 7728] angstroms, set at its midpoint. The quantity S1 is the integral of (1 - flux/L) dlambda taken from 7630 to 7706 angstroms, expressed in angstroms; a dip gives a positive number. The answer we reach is 0.57 angstroms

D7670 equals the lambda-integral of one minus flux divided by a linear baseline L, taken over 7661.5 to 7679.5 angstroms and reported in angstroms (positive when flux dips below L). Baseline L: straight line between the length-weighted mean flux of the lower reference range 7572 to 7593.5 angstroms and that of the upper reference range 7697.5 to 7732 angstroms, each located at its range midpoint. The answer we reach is 1.1 angstroms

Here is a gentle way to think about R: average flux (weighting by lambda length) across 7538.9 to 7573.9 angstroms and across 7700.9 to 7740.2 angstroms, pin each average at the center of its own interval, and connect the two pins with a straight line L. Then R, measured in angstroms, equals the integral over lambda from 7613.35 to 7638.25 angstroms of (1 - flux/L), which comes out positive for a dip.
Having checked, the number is 0.6 angstroms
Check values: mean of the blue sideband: 11.5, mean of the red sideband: 10.5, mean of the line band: 10.8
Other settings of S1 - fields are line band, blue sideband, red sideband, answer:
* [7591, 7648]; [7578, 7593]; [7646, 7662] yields 0.8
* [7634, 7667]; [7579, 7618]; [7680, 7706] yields 0.4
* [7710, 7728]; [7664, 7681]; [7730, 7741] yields 0.6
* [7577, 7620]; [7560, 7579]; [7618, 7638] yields 0.0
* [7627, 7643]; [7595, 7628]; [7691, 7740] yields -0.2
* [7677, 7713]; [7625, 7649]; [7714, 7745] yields 0.7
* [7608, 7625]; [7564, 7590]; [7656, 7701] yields 0.5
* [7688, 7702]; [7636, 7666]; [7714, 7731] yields 0.2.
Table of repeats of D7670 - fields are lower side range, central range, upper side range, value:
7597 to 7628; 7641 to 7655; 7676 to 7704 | -0.5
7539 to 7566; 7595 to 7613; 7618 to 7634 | 0.0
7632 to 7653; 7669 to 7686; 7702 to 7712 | 0.1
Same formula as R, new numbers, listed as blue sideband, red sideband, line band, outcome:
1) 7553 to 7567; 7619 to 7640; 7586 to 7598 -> -0.1 angstroms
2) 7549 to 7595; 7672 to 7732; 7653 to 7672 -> 0.8 angstroms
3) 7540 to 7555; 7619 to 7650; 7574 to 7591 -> -0.3 angstroms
